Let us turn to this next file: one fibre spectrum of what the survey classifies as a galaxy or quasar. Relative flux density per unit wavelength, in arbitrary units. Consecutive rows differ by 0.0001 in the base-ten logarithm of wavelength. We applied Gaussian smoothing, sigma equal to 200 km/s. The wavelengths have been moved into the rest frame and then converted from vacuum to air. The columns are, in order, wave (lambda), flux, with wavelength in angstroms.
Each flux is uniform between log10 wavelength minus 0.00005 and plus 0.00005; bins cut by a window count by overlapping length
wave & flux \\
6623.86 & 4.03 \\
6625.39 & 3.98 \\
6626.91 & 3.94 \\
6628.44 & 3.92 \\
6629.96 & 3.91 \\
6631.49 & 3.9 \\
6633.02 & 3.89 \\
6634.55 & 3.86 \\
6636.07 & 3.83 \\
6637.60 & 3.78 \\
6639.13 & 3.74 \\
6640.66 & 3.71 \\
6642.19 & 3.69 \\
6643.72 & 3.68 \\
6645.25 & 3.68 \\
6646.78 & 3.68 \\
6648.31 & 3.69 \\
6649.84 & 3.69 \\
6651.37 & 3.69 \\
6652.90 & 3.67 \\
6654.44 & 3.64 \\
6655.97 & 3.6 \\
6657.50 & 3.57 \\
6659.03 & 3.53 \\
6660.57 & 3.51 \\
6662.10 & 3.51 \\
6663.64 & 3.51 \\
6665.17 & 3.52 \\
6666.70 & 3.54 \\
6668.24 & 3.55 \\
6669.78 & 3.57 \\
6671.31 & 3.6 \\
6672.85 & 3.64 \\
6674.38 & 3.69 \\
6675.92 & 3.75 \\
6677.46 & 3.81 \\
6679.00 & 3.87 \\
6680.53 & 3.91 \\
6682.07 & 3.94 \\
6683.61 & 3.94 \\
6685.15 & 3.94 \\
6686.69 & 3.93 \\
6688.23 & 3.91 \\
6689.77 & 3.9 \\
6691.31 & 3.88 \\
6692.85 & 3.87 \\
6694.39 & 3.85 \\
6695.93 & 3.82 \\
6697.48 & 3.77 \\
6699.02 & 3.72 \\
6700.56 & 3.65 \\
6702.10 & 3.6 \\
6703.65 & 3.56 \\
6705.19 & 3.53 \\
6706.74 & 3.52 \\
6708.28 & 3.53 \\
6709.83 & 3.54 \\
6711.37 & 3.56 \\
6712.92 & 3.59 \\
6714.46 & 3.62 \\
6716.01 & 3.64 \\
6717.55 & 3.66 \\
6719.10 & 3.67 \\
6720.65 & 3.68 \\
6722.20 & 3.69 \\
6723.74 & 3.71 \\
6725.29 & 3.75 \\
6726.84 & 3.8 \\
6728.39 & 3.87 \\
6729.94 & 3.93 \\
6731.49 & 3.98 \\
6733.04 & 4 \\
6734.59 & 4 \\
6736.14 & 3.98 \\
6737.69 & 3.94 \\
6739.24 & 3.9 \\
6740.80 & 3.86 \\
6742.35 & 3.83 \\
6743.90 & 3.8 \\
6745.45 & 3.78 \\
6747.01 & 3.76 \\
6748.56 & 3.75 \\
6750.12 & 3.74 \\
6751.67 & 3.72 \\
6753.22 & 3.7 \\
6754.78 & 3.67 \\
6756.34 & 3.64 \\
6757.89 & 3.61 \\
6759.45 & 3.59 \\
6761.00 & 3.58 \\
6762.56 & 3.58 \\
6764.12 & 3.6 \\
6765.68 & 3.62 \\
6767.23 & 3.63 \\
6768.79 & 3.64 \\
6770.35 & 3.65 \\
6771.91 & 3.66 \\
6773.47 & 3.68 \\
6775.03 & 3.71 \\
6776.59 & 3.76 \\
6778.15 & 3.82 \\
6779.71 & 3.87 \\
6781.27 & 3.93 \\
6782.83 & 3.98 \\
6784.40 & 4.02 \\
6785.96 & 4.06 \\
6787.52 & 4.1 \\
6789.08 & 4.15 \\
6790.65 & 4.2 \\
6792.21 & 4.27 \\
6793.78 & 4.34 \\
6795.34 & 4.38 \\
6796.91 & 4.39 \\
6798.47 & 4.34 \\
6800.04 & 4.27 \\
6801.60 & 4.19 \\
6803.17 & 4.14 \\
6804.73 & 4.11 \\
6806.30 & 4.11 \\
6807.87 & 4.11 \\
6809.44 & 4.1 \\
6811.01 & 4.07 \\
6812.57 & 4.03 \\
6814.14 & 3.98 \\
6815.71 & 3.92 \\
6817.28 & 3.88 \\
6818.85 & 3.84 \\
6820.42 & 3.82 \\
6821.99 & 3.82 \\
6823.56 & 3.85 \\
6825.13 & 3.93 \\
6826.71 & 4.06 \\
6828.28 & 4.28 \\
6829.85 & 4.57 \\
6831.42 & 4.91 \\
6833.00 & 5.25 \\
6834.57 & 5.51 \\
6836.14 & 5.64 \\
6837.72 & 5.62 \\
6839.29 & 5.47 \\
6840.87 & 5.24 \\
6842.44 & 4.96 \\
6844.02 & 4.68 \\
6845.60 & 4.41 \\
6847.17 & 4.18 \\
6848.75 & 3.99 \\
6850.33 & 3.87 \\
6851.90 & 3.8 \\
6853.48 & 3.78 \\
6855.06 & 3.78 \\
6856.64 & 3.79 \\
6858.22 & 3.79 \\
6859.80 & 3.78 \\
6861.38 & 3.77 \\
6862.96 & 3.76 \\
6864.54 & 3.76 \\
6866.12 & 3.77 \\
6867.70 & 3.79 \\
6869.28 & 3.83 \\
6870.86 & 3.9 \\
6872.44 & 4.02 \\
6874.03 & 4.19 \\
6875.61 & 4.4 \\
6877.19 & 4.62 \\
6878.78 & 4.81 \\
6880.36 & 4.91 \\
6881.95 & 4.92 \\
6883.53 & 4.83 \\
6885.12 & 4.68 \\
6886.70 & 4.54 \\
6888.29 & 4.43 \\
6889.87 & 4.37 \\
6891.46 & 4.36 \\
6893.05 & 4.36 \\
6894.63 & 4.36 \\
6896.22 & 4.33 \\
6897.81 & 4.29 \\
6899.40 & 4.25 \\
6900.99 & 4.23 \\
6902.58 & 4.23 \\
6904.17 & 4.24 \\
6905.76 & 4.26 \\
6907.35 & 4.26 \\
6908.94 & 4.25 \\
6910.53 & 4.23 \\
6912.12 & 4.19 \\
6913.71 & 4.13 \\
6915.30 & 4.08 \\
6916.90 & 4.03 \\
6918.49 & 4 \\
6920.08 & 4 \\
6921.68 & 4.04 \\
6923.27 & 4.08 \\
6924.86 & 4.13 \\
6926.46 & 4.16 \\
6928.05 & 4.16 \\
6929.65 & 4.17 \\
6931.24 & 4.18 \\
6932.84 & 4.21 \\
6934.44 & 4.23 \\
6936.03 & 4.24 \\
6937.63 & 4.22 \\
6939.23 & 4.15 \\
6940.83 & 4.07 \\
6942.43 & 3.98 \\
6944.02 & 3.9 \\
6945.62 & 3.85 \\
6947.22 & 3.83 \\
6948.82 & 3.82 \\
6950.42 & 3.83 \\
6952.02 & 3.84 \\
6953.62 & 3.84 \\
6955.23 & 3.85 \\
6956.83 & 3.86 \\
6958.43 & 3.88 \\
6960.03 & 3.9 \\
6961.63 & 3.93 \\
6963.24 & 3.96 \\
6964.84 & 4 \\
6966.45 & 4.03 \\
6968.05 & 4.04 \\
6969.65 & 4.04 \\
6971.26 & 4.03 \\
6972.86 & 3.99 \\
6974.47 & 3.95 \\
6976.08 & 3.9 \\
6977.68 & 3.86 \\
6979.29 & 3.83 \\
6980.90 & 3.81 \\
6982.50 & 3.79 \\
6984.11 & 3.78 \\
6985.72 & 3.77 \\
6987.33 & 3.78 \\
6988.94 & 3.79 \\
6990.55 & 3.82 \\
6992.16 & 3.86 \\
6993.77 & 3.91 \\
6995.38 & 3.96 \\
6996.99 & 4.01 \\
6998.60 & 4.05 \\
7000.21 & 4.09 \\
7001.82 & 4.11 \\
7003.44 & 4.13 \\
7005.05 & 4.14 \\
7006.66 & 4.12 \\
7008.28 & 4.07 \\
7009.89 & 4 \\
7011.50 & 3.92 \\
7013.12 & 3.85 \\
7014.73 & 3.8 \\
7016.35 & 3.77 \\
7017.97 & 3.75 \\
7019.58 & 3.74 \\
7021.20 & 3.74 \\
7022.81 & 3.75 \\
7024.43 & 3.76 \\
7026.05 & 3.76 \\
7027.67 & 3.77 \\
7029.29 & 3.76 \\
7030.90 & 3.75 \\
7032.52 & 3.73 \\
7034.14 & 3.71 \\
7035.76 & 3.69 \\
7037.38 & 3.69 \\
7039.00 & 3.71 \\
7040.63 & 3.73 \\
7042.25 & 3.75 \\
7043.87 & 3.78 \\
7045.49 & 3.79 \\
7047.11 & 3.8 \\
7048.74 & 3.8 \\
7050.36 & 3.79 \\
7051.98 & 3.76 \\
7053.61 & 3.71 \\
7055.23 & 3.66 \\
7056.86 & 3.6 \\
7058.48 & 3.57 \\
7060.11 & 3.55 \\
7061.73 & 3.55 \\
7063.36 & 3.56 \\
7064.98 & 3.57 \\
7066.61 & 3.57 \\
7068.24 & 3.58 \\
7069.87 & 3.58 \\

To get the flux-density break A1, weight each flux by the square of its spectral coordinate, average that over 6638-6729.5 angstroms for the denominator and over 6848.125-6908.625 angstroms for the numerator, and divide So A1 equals 1.20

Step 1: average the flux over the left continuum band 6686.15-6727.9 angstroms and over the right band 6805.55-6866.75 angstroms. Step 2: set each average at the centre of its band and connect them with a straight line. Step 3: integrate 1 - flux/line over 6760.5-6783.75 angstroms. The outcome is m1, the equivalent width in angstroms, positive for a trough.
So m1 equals 1.5 angstroms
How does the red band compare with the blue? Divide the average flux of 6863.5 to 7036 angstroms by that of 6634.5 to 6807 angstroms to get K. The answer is 1.07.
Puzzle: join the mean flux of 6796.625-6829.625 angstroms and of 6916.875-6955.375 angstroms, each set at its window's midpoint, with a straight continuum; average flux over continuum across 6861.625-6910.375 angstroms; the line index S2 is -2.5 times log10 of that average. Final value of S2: -0.06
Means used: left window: 4.06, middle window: 4.29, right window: 4.04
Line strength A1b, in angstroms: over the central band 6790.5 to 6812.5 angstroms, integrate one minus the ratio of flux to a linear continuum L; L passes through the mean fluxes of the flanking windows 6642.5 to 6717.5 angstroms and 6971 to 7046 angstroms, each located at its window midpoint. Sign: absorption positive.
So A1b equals -2.7 angstroms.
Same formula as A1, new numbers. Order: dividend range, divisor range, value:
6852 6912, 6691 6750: 1.18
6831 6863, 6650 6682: 1.30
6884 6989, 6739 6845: 1.04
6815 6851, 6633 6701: 1.27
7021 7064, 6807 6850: 0.89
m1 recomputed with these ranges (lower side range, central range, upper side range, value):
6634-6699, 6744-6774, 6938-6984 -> 1.0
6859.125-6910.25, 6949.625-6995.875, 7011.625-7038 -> 0.6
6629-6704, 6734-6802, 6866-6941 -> 1.4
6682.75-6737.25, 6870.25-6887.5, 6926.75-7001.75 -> -2.8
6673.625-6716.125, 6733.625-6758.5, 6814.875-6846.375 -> 1.6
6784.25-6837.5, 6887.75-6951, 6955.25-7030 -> -1.6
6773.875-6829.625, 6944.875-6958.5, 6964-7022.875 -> 0.4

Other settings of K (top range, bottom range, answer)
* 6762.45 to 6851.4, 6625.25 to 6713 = 1.13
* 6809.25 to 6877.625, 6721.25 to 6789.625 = 1.12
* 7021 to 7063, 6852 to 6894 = 0.89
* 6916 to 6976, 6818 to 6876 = 0.94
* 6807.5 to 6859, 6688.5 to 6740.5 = 1.16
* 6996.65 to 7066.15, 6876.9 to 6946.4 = 0.89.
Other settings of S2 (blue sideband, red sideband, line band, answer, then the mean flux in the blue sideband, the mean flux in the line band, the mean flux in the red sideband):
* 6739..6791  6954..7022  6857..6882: -0.069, 3.78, 4.1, 3.92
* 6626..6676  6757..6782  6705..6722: 0.026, 3.69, 3.6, 3.68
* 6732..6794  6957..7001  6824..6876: -0.120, 3.82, 4.31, 3.92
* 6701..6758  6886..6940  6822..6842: -0.202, 3.73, 4.82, 4.22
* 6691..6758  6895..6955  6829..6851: -0.230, 3.74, 4.88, 4.1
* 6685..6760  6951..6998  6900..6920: -0.085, 3.75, 4.17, 3.9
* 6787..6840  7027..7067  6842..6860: 0.048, 4.34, 4.06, 3.7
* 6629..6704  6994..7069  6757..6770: 0.040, 3.73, 3.61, 3.79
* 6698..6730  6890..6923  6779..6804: -0.078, 3.65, 4.17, 4.21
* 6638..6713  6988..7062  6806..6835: -0.124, 3.69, 4.2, 3.82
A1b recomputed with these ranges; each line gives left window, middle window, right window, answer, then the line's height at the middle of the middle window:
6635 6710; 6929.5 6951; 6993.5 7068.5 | -1.6 angstroms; 3.77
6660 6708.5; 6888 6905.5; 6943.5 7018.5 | -2.0 angstroms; 3.86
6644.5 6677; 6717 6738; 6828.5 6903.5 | 0.2 angstroms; 3.87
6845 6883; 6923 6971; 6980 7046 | -0.8 angstroms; 3.95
